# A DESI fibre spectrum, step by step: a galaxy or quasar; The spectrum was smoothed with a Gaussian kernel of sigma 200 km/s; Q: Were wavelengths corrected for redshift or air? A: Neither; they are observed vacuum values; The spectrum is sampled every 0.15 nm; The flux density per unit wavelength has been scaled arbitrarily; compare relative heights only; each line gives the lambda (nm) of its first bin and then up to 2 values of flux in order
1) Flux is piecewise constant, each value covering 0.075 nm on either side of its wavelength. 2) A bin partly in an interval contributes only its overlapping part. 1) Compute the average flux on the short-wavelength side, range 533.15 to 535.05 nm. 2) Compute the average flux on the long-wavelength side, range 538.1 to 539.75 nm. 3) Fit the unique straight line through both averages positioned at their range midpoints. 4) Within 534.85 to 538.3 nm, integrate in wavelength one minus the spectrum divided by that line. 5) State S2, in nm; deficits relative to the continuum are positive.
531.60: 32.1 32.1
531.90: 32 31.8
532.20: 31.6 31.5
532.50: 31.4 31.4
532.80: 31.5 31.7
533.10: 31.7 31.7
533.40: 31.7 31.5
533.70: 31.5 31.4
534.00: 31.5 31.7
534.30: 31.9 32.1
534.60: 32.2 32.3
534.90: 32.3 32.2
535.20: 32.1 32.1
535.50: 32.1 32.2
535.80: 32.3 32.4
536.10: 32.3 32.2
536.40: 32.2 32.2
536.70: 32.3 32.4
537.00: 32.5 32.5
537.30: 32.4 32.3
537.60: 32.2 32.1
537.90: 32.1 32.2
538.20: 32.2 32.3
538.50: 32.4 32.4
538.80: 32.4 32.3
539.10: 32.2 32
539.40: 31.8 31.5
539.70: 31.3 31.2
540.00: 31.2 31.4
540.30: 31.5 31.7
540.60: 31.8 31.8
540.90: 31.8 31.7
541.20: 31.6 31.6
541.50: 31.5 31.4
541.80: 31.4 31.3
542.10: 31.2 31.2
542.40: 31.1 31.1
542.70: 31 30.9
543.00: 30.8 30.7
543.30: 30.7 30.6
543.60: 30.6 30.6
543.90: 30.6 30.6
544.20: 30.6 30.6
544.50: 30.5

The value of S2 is -0.03 nm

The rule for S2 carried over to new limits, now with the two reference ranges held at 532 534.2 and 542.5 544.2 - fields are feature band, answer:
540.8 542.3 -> -0.029 nm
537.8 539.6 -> -0.060 nm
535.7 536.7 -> -0.030 nm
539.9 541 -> -0.022 nm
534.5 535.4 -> -0.022 nm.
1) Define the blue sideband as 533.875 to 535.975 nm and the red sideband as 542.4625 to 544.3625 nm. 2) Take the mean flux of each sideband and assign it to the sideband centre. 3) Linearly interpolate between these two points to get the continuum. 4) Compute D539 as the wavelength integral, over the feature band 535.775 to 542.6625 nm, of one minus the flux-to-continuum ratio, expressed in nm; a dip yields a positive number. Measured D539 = -0.11 nm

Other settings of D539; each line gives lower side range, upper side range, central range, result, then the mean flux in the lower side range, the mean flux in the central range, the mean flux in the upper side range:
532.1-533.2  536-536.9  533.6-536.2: -0.005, 31.6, 32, 32.3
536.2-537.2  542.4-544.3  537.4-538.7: -0.010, 32.3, 32.2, 30.7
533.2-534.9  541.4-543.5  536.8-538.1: -0.033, 31.8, 32.3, 31.1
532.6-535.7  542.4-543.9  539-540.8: -0.026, 31.8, 31.6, 30.8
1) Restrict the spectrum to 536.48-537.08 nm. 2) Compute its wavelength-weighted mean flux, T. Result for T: 32.4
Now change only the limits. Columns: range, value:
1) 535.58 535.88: 32.3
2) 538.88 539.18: 32.2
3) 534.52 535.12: 32.2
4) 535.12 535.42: 32.1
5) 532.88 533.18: 31.7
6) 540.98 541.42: 31.6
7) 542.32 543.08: 31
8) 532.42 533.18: 31.5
